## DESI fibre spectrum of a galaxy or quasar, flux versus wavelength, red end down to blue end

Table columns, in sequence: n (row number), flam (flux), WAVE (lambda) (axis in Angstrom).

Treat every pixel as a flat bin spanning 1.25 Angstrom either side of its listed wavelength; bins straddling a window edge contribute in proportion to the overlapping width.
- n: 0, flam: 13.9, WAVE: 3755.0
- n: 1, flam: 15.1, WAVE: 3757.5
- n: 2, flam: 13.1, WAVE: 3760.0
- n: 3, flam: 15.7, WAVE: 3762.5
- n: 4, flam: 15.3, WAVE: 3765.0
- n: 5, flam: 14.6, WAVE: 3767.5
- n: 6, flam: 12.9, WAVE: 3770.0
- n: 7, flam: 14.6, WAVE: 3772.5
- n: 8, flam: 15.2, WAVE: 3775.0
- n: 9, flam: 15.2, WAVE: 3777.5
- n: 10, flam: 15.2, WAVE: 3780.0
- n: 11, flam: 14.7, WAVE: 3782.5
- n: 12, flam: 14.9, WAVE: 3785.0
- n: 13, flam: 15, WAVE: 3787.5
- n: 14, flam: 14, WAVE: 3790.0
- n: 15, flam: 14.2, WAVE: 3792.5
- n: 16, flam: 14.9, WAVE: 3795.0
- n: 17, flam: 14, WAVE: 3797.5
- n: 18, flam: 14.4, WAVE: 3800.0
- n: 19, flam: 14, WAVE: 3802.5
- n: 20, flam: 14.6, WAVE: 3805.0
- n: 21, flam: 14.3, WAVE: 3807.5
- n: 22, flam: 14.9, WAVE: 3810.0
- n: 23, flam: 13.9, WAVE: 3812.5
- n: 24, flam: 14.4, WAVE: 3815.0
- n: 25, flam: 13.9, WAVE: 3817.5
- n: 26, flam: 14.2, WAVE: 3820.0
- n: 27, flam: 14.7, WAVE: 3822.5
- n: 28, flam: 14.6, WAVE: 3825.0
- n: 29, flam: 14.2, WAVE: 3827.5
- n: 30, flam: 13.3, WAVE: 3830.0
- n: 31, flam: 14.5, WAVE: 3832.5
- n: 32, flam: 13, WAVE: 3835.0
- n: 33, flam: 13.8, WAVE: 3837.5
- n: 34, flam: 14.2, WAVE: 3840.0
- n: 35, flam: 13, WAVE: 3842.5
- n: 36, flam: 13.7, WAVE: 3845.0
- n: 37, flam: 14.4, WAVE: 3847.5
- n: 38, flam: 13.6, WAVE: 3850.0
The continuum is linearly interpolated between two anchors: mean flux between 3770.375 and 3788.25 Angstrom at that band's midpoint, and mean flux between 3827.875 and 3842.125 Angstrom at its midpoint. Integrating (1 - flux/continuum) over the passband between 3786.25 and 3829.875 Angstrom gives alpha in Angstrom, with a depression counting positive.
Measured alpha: -0.2 Angstrom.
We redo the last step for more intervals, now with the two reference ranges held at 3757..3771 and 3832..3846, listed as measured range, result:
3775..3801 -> -0.9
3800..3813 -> -0.3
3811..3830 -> -0.5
